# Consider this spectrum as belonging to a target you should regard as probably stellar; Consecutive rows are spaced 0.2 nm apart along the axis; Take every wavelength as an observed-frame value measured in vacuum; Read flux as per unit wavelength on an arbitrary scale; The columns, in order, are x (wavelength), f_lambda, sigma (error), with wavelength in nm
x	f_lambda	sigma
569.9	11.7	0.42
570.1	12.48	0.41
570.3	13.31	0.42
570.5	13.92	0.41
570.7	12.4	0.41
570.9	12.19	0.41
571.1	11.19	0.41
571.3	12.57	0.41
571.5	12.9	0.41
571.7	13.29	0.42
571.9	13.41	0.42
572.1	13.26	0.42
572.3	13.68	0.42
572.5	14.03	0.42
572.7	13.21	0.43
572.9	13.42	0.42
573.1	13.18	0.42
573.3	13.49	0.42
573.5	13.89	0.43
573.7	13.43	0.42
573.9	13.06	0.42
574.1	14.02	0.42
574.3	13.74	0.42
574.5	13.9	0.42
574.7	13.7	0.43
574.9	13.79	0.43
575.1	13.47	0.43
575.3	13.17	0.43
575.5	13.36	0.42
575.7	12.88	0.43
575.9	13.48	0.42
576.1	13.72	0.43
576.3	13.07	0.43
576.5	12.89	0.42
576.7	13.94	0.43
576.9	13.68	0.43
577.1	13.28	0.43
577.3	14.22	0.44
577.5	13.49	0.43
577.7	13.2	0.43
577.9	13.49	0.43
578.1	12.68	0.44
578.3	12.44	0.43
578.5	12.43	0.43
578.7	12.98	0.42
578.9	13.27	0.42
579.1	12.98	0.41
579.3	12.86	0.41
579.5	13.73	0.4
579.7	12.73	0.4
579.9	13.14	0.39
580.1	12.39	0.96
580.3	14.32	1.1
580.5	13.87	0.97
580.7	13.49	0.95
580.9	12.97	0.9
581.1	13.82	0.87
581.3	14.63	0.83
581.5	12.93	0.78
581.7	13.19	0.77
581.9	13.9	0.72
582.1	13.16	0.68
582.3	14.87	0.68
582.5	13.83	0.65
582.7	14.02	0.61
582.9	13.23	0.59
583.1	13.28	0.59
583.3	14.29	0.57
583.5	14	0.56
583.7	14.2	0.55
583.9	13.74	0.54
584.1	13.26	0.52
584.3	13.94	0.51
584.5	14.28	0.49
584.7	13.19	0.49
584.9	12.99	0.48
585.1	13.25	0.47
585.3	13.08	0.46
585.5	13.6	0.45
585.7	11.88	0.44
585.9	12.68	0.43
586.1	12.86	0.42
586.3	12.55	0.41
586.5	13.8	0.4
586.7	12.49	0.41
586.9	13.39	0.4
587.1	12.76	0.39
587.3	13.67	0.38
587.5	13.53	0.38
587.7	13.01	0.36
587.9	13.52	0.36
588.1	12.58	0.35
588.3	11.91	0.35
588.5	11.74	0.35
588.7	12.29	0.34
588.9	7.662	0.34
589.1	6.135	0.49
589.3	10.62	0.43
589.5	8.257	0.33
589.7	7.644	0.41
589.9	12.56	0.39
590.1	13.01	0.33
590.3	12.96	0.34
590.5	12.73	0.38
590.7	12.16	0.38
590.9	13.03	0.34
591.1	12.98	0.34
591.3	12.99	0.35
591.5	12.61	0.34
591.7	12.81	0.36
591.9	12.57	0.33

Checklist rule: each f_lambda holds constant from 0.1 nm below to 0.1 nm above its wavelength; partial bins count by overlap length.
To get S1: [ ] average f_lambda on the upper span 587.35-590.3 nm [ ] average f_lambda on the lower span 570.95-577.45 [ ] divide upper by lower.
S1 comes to 0.83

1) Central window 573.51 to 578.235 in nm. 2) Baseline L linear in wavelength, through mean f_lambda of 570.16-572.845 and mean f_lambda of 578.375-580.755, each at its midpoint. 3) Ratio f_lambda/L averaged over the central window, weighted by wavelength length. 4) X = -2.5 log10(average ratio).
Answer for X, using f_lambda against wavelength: -0.03 mag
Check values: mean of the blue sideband 13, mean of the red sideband 13.2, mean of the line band 13.5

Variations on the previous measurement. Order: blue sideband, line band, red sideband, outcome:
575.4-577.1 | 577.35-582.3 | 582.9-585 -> 0.02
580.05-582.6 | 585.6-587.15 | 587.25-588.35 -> 0.03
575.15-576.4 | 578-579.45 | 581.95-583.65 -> 0.06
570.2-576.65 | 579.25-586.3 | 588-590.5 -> -0.15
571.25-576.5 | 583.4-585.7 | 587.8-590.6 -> -0.16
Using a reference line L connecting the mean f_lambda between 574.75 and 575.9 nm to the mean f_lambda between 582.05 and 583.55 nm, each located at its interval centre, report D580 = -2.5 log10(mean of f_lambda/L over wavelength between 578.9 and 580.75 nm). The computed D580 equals 0.03 mag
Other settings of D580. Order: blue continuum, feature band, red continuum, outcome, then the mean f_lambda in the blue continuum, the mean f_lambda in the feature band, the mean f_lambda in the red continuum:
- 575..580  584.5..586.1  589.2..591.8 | -0.05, 13.2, 13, 11.9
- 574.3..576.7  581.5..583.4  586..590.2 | -0.10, 13.4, 13.7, 11.7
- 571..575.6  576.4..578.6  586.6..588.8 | 0.00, 13.4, 13.2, 12.8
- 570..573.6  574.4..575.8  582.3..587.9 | -0.02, 13.1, 13.5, 13.4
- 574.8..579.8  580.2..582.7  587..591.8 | -0.08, 13.2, 13.8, 11.8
